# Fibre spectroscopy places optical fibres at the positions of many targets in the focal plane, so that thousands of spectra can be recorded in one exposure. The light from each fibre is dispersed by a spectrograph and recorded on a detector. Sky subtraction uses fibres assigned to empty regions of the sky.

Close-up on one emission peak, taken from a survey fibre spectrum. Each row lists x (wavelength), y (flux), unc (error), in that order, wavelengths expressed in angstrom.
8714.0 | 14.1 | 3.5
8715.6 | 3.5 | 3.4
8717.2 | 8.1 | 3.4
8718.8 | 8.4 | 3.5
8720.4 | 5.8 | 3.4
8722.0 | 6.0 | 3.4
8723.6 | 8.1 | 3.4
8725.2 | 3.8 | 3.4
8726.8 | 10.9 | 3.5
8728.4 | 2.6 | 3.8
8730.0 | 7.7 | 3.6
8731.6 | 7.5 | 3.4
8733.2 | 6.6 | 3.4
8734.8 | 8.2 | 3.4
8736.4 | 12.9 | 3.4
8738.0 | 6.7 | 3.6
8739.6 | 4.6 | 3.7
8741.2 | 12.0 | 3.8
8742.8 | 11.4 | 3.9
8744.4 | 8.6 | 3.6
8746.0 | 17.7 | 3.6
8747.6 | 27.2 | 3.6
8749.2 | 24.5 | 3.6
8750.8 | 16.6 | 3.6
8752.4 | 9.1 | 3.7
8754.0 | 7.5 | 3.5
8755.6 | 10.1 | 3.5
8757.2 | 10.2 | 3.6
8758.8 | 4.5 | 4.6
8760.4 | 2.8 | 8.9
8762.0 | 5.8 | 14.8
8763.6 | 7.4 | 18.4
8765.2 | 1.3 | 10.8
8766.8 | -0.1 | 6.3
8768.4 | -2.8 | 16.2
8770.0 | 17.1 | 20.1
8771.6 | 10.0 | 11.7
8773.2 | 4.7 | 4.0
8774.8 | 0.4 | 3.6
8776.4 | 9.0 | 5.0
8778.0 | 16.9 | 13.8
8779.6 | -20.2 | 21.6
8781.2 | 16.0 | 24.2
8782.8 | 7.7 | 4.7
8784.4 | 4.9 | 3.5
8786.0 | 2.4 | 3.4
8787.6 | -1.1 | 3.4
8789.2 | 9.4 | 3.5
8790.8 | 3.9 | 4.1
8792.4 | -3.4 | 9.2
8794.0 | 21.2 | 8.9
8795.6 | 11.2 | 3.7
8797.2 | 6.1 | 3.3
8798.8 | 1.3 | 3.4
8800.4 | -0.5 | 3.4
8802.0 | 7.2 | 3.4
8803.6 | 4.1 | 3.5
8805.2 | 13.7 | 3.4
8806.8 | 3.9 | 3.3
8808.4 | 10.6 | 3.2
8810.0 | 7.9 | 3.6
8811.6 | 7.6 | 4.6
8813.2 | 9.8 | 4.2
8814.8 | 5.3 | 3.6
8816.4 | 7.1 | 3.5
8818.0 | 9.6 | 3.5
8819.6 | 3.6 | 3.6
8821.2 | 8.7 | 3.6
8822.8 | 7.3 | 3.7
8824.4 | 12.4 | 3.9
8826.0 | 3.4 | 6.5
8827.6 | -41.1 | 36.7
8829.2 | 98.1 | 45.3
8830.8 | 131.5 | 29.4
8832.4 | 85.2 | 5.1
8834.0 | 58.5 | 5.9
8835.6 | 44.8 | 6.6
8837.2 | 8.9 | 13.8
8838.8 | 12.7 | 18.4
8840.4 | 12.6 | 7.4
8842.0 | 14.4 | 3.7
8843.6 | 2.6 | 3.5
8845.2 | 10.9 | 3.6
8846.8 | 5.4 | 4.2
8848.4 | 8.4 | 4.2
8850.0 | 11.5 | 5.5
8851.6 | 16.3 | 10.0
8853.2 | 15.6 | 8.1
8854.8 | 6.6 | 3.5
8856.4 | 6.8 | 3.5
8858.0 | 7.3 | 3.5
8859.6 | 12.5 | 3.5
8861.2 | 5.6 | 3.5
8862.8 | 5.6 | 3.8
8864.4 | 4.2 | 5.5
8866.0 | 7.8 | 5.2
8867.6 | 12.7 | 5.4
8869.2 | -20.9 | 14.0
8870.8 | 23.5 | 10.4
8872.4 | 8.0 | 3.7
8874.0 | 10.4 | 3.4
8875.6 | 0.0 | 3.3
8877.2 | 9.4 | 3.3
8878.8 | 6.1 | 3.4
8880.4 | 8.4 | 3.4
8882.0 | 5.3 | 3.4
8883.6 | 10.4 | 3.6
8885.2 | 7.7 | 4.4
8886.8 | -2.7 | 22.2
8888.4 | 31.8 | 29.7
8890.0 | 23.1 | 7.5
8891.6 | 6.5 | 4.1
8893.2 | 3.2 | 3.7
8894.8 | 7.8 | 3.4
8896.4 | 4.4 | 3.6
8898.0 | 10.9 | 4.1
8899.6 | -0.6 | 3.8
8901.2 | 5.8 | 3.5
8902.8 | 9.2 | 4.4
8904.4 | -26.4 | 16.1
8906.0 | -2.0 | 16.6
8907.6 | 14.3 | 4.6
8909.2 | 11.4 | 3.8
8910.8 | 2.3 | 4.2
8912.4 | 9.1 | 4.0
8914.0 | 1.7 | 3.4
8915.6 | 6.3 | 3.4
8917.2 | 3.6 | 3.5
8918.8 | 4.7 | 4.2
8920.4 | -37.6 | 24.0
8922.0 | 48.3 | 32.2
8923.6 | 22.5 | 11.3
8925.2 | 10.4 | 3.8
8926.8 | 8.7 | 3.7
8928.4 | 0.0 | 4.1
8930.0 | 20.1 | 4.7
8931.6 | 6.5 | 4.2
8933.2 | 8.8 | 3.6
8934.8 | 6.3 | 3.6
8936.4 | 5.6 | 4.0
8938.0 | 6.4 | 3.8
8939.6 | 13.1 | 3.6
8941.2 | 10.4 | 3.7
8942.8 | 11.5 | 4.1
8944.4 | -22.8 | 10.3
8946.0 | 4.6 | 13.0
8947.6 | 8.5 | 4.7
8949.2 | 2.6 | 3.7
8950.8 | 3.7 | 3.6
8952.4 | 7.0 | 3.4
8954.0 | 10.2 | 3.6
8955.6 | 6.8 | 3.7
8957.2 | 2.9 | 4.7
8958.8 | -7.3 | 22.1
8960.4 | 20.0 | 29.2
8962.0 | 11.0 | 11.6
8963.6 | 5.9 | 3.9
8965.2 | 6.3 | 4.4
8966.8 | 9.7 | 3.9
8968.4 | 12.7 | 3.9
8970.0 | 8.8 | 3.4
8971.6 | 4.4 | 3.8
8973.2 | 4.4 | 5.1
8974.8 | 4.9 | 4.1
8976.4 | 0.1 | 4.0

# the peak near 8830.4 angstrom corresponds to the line [O III] 5007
